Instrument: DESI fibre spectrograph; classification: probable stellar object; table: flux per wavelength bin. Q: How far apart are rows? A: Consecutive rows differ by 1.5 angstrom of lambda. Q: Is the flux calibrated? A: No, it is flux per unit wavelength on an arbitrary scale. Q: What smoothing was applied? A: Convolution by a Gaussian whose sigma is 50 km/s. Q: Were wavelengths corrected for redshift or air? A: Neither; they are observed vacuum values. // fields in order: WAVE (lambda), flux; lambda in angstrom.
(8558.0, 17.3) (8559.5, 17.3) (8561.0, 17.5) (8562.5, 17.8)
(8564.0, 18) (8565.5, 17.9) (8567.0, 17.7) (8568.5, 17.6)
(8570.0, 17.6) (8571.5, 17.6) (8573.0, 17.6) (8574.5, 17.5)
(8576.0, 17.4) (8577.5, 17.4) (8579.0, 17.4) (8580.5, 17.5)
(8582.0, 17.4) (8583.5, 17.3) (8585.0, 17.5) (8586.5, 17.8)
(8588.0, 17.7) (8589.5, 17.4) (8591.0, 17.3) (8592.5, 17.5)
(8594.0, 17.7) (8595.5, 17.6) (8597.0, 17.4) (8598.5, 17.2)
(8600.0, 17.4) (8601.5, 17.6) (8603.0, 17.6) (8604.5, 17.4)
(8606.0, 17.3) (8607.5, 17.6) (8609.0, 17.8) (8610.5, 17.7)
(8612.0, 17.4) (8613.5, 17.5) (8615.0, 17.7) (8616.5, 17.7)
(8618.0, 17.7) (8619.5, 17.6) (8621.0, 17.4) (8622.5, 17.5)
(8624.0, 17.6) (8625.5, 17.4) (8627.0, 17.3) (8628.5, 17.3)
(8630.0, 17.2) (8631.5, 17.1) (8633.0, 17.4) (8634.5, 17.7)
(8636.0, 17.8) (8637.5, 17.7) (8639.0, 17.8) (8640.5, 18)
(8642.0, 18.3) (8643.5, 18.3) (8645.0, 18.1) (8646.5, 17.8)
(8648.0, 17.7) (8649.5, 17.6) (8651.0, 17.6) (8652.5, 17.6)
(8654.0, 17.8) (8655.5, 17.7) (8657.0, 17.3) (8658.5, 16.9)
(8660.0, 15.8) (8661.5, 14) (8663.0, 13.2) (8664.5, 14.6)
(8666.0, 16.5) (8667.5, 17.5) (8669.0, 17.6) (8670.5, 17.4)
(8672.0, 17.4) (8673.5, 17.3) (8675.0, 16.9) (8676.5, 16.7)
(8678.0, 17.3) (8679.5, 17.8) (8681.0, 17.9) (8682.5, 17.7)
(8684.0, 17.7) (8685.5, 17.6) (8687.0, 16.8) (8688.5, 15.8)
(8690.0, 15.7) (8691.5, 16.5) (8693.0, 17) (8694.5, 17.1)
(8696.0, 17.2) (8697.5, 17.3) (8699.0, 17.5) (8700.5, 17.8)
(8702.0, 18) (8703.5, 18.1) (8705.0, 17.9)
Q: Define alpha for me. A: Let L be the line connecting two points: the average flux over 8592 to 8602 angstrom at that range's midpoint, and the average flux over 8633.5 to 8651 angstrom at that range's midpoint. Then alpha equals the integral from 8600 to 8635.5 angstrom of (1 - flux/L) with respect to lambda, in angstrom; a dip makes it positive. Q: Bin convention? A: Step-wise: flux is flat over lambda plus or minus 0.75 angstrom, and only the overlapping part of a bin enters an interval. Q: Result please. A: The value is 0.32 angstrom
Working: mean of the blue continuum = 17.5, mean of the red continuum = 17.9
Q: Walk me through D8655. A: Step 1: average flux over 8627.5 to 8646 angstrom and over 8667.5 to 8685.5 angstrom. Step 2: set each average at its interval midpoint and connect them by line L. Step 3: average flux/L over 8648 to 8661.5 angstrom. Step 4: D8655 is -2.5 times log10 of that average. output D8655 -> 0.03 mag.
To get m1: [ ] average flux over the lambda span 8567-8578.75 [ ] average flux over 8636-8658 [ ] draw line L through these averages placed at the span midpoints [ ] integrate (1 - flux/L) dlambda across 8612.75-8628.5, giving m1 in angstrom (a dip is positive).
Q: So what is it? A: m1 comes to 0.16 angstrom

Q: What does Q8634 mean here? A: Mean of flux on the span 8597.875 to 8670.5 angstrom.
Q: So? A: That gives 17.3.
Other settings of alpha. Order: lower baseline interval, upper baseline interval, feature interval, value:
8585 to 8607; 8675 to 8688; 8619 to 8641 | -0.1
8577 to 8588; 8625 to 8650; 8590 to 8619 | 0.1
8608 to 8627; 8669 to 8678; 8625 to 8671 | 0.6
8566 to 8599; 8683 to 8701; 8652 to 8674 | 0.7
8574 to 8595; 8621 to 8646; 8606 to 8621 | 0.0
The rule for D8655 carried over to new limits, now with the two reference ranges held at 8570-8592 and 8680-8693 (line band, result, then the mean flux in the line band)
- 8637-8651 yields -0.045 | 17.9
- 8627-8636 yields -0.008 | 17.4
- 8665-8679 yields -0.006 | 17.1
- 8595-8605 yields -0.004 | 17.5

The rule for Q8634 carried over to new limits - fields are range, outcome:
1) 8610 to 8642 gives 17.6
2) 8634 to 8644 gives 17.9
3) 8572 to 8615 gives 17.5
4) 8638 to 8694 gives 17.1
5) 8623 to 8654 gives 17.7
